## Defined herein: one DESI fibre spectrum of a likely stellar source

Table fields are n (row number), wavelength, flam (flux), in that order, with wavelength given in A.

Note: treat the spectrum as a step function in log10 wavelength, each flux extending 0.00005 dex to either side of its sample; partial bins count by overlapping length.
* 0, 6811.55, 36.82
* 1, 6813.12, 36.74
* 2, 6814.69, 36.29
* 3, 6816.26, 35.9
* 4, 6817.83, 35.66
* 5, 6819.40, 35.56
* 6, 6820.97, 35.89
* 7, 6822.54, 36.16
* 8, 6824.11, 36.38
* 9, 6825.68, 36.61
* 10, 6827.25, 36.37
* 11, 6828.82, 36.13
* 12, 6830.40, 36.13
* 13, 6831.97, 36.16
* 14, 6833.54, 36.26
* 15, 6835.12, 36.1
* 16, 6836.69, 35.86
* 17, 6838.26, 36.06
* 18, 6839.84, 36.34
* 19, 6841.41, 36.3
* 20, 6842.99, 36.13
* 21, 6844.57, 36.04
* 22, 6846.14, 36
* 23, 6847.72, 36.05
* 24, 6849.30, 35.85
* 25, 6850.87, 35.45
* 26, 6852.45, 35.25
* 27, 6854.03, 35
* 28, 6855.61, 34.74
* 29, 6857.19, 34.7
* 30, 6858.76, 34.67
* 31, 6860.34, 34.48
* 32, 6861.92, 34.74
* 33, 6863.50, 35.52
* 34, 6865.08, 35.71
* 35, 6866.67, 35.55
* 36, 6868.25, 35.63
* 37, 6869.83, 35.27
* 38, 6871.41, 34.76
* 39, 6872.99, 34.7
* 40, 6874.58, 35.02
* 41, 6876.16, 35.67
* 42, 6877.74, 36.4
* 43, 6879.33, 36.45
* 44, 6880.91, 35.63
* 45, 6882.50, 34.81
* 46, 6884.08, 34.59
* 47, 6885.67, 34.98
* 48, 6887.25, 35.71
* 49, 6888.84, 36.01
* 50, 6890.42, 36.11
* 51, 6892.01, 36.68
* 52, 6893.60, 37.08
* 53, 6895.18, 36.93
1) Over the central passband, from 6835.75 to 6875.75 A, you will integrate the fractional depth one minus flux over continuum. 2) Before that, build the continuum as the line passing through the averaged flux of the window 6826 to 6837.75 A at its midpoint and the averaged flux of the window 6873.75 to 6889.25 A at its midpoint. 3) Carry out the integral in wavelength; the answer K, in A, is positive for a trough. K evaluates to 0.5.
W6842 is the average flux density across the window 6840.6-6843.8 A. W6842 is 36.2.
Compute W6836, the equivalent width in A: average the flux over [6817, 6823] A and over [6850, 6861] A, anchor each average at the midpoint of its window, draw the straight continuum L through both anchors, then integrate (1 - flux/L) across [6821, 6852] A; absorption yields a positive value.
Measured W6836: -0.6 A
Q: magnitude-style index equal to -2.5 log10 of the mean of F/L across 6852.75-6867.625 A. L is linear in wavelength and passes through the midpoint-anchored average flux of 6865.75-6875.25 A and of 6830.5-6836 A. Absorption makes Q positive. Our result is 0.01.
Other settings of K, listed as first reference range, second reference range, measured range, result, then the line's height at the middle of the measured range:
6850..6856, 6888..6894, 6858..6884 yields 0.3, 35.7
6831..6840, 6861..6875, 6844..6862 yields 0.2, 35.6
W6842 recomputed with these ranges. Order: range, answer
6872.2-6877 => 35.1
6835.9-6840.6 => 36.1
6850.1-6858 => 35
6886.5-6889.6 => 35.8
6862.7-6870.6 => 35.5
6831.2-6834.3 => 36.2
